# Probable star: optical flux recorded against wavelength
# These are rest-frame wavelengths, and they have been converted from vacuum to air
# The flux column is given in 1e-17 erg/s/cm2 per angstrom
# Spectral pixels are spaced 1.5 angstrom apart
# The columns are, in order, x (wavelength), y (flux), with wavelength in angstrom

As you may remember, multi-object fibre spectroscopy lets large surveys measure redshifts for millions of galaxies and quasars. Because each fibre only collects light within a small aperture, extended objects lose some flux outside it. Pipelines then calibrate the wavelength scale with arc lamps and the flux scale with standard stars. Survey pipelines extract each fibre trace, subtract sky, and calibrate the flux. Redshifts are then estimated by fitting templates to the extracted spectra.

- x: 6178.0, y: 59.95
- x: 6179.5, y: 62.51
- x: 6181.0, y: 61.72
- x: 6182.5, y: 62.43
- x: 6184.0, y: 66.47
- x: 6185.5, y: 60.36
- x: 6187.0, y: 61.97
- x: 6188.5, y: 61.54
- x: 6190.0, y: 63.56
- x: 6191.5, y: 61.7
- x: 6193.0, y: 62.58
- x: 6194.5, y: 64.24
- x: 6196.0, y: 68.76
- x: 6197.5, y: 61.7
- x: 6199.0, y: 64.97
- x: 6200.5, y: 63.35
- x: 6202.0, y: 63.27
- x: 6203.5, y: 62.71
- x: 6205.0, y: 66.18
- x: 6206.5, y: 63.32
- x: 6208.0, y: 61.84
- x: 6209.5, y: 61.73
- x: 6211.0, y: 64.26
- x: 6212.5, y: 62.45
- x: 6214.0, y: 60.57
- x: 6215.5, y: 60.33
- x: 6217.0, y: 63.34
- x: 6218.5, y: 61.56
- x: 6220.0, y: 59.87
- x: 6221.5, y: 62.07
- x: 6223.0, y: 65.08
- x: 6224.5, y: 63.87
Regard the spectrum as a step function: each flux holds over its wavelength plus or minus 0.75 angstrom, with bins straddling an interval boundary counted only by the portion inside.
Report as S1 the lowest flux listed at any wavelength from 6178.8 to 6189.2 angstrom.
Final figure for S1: 60.36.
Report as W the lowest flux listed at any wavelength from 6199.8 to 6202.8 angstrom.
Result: 63.27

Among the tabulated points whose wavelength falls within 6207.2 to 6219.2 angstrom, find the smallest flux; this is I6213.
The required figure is 60.33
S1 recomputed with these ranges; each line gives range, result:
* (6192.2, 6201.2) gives 61.7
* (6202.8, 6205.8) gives 62.71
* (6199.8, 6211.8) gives 61.73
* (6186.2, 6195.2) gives 61.54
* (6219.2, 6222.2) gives 59.87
